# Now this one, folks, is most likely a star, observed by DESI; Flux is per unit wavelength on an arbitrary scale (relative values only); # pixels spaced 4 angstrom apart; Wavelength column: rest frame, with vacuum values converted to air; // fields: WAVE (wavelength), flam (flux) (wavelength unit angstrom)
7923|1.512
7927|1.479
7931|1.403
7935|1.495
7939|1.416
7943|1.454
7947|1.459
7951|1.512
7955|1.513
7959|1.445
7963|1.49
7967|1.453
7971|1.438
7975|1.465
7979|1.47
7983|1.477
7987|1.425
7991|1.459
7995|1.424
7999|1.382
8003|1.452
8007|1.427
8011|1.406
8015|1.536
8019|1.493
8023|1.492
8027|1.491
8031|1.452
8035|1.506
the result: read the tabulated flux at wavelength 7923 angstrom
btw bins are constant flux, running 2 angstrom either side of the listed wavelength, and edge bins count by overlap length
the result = 1.512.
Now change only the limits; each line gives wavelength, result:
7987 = 1.425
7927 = 1.479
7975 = 1.465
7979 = 1.47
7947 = 1.459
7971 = 1.438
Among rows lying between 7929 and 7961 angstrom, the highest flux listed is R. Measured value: 1.513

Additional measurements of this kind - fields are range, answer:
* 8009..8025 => 1.536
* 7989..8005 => 1.459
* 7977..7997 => 1.477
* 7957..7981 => 1.49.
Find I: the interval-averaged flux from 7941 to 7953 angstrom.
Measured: 1.47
